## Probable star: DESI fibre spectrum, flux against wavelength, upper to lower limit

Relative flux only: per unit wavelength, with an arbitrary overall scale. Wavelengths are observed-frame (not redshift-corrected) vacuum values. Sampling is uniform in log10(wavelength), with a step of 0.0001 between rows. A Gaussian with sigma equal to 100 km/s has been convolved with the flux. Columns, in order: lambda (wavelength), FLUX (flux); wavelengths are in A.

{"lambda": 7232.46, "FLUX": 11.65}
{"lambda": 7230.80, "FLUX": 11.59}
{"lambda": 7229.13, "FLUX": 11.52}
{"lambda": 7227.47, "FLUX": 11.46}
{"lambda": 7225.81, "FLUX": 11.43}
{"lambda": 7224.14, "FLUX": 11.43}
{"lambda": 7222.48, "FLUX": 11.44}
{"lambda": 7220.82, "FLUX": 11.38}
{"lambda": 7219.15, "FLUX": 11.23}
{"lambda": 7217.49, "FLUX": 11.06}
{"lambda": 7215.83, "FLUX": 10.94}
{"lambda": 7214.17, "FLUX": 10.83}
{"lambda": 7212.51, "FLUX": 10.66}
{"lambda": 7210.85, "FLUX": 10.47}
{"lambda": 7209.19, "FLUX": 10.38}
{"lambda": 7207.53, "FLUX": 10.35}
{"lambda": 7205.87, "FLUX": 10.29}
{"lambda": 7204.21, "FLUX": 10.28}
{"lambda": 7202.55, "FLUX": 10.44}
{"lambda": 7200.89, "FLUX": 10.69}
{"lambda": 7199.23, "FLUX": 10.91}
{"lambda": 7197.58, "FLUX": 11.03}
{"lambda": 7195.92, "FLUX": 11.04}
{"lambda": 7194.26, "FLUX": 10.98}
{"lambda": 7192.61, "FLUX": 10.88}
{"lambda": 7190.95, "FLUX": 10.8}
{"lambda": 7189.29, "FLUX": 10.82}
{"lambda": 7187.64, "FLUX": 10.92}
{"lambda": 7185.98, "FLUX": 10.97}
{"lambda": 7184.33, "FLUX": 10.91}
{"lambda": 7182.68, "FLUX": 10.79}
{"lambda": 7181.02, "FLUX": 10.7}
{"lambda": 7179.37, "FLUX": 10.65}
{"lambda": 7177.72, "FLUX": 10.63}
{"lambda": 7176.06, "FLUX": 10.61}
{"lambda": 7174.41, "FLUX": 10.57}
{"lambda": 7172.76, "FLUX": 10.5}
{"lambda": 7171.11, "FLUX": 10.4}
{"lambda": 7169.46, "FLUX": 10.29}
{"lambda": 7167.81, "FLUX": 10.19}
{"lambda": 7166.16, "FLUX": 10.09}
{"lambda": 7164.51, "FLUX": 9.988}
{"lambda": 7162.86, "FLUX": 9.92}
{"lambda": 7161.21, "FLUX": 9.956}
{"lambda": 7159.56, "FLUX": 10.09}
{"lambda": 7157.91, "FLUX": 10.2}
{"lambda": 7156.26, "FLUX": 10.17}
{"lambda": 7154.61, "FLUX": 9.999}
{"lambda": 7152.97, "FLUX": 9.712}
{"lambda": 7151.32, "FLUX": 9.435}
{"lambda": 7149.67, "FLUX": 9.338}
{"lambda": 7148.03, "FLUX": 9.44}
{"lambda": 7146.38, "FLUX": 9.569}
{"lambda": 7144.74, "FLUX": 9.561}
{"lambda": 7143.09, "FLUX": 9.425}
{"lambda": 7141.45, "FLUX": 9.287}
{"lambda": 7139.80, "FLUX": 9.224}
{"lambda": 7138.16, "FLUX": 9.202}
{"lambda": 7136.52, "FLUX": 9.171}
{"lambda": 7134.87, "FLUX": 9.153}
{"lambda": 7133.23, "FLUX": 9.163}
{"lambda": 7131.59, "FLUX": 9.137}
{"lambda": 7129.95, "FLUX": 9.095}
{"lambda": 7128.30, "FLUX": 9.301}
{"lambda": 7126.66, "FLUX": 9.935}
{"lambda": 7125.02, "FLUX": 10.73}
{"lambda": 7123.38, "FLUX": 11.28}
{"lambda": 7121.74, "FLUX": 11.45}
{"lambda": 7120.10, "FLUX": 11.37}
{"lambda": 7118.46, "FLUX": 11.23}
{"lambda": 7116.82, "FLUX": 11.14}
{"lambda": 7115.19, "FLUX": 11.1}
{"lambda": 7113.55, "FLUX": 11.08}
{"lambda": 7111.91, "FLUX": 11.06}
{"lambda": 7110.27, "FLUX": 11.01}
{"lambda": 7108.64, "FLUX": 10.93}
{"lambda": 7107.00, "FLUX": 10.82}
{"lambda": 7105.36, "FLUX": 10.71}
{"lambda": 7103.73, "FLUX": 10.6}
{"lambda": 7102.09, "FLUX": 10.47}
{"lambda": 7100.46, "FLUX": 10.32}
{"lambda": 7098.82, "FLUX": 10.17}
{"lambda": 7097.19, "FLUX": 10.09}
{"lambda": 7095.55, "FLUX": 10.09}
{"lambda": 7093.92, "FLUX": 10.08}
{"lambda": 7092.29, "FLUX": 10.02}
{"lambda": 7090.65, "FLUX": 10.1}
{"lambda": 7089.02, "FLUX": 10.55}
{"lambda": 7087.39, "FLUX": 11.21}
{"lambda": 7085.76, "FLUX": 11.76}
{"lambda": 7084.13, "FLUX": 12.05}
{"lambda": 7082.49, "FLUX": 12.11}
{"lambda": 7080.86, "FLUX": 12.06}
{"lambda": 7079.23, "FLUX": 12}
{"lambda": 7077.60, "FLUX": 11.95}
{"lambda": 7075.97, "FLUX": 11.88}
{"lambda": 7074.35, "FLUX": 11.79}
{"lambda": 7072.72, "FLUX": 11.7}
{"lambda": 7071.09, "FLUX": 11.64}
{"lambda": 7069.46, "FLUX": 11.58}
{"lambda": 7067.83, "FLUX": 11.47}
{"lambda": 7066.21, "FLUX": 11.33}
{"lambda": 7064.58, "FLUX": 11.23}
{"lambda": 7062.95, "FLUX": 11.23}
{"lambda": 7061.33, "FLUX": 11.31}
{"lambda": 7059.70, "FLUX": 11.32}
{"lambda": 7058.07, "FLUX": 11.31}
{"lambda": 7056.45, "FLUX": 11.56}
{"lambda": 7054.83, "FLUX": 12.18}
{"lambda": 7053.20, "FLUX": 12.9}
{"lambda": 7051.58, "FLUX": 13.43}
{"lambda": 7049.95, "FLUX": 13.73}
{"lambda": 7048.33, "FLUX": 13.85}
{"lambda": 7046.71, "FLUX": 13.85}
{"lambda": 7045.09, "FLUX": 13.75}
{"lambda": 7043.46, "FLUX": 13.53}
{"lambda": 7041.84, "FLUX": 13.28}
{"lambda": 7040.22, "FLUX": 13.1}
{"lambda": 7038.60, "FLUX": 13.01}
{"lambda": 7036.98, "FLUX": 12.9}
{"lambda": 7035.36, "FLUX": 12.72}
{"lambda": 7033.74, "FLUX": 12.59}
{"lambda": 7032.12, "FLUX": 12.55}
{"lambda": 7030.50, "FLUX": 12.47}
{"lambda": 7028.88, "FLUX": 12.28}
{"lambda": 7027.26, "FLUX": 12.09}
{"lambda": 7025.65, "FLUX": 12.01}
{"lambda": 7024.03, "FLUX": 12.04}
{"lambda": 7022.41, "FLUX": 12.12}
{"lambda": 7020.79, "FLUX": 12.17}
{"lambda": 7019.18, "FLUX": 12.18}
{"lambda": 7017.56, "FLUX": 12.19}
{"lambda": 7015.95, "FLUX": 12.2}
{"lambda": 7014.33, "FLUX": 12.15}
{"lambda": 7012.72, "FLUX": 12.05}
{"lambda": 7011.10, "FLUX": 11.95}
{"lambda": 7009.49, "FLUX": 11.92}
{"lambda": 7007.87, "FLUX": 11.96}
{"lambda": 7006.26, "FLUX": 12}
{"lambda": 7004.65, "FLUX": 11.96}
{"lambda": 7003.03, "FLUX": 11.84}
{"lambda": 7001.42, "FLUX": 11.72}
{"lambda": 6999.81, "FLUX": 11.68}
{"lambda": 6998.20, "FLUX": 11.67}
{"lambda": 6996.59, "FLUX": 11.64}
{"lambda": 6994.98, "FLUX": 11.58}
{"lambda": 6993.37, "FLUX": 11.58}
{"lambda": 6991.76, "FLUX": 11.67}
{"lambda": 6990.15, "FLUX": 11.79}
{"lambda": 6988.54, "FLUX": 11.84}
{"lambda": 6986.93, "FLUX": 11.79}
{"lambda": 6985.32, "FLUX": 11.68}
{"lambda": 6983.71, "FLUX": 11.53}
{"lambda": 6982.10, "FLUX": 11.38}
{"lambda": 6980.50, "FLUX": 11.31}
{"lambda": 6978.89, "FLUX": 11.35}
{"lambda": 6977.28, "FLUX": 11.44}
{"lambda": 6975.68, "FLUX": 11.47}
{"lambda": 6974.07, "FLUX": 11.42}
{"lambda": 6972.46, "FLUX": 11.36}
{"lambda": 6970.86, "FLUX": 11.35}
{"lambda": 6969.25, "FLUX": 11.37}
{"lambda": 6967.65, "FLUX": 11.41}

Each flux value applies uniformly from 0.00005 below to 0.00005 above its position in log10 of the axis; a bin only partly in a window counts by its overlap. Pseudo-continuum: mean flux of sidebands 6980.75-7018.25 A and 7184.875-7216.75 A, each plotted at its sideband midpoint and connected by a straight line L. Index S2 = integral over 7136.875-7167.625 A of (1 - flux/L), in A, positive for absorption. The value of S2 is 3.6 A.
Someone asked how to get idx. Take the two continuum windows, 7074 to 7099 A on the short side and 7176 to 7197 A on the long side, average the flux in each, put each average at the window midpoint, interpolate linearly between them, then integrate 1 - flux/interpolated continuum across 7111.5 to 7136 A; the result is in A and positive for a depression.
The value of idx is 1.4 A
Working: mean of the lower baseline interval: 11.1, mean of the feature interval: 10.4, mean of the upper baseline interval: 10.8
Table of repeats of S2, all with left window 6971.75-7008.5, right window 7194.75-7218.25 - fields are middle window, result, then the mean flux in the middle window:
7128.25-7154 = 3.8 A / 9.33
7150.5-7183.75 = 1.8 A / 10.2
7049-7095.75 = -1.3 A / 11.6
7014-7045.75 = -3.1 A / 12.6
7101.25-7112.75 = 0.3 A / 10.8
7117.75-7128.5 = 0.2 A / 10.8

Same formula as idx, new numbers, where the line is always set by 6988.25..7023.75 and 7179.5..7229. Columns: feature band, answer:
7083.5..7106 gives 1.7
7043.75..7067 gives -1.4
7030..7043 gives -1.2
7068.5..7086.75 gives -0.5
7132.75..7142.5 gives 1.8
